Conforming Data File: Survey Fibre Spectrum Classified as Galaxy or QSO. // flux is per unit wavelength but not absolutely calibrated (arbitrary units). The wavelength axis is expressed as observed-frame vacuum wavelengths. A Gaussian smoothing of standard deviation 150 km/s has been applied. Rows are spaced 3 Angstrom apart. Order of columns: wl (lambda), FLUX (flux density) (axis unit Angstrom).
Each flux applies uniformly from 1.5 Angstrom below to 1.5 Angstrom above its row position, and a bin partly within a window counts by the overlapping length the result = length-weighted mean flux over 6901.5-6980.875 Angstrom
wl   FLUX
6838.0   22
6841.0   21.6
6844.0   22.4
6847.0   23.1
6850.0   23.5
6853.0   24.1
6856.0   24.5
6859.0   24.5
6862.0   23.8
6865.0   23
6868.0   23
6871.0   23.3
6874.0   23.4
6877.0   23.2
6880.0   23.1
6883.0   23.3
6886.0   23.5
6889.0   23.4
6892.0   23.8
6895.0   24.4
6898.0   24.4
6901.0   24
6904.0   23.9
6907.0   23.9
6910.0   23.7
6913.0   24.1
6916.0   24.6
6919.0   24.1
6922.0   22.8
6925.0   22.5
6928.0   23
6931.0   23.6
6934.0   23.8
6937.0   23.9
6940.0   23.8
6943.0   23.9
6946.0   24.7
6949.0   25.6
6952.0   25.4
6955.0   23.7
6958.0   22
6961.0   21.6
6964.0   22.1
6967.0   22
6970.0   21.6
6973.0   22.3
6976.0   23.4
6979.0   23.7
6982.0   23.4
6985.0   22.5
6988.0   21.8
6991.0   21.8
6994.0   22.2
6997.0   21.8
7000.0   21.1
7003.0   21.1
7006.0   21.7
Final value 23.5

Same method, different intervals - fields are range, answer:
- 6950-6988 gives 22.8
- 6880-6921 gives 23.9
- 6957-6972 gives 21.9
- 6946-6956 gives 24.9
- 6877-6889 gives 23.3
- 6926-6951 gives 24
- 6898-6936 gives 23.7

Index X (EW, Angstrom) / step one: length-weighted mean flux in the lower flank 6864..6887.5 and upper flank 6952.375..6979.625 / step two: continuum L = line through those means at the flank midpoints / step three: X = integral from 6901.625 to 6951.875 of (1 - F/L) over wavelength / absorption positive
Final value -2.3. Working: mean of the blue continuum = 23.2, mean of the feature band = 23.9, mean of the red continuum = 22.6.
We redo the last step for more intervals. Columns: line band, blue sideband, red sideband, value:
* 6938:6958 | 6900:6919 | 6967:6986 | -0.9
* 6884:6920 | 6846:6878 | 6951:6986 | -1.1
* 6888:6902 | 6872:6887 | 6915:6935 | -0.4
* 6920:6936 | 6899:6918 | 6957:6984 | 0.2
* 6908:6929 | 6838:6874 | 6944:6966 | -0.1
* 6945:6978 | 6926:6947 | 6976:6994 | 0.1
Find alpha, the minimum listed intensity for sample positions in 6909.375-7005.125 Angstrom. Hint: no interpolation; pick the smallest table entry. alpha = 21.1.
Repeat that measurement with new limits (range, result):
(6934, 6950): 23.8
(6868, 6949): 22.5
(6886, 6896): 23.4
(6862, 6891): 23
